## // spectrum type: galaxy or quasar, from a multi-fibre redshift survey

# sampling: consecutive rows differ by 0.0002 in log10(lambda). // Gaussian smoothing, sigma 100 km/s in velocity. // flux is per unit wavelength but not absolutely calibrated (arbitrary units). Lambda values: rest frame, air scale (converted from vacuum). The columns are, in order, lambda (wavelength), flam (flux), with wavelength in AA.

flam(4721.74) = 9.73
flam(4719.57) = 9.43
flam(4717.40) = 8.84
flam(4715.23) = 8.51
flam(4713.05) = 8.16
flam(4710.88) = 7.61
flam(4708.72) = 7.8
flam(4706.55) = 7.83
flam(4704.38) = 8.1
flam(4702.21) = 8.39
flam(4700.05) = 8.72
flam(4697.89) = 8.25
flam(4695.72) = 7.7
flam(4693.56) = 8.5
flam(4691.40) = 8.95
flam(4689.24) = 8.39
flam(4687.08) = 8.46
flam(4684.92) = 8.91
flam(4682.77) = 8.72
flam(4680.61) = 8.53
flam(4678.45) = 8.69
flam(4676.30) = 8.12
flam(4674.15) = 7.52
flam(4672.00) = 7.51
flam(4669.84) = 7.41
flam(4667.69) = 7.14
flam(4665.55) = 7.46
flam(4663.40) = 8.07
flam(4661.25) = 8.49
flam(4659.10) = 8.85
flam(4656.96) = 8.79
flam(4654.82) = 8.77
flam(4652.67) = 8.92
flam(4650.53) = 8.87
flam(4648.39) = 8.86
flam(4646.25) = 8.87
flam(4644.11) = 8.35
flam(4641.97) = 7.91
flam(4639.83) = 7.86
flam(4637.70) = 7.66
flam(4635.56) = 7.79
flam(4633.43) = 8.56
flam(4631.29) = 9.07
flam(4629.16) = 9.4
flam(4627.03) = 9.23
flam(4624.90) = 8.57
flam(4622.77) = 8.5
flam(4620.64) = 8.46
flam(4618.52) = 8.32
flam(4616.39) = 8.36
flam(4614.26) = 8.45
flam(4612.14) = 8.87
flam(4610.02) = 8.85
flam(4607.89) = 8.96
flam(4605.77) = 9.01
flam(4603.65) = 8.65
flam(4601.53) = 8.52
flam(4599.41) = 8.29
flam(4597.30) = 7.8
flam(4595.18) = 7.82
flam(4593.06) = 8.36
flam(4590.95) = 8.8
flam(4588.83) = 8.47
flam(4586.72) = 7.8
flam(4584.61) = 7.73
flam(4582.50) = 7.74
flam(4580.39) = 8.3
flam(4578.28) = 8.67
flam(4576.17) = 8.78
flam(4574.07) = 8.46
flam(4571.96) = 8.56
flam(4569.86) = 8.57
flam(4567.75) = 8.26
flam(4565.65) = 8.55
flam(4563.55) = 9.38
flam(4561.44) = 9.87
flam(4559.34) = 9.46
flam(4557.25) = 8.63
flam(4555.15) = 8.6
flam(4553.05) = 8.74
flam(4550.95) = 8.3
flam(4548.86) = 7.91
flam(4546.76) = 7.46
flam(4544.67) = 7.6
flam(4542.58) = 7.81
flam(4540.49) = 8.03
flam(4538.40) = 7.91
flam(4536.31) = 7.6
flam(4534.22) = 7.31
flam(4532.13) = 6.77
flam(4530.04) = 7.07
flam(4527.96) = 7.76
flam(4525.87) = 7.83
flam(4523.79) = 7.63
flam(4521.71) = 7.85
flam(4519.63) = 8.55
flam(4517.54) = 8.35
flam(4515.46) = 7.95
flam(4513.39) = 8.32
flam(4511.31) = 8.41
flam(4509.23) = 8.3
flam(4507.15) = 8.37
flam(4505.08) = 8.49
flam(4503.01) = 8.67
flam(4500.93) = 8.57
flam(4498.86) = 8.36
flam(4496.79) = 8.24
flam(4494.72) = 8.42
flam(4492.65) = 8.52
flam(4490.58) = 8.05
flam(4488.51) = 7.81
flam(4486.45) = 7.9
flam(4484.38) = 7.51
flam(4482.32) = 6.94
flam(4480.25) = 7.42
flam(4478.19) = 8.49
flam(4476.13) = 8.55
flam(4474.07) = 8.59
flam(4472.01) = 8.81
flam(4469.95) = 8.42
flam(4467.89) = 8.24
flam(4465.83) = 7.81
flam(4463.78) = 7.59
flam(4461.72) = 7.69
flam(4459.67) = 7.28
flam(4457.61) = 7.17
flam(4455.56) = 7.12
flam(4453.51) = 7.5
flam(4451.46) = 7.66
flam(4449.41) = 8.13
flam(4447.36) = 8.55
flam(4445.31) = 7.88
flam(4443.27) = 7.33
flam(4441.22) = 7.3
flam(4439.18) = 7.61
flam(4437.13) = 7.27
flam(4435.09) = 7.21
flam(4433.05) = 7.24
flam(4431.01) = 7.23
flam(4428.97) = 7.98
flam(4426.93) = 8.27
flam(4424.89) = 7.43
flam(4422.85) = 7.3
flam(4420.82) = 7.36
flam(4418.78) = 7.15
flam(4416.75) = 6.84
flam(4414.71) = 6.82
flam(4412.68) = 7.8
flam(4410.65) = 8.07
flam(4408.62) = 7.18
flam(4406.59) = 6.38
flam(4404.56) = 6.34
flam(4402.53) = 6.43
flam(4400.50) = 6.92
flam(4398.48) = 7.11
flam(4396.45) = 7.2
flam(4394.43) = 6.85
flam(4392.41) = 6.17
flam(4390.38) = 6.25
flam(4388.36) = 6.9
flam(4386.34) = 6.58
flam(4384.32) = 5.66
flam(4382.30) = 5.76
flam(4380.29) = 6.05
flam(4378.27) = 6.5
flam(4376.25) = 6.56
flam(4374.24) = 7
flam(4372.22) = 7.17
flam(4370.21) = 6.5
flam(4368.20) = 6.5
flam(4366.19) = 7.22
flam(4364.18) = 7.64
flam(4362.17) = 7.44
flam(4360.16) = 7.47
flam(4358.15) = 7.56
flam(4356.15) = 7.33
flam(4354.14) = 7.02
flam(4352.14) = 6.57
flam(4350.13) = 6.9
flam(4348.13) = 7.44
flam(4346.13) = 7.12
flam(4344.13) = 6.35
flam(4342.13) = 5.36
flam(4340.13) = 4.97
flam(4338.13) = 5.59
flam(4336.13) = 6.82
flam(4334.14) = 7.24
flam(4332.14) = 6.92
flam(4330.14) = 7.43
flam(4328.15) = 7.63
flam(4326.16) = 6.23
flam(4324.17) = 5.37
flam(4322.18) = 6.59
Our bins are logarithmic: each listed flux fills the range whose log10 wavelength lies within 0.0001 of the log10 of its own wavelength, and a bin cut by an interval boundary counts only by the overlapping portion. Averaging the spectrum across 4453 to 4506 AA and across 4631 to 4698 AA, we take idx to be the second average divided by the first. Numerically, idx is 1.0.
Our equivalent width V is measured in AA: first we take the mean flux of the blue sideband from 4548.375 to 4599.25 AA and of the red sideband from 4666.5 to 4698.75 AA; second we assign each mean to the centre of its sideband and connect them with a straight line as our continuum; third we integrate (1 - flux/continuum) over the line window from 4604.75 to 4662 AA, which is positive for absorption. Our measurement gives -2.0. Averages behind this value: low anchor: 8.48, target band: 8.61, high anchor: 8.18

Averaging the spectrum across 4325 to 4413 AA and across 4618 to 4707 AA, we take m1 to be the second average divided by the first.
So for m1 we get 1.24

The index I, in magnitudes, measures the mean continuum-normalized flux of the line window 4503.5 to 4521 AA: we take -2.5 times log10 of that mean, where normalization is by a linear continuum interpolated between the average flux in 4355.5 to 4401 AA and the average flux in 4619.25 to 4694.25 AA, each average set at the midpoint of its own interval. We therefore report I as -0.11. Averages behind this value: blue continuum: 6.79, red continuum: 8.4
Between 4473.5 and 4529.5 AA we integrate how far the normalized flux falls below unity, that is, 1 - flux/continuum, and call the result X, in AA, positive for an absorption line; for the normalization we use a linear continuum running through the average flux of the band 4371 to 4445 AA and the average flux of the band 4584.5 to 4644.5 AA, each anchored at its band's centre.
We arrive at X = -3.6 AA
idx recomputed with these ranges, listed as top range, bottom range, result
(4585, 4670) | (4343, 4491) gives 1.16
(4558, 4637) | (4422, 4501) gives 1.10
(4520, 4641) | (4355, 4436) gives 1.19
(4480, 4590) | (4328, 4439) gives 1.18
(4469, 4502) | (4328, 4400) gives 1.21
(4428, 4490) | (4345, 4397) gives 1.14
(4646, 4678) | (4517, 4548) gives 1.07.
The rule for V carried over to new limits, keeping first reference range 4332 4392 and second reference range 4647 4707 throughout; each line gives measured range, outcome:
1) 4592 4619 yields -1.8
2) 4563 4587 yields -1.9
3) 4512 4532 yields -1.0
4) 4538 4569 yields -3.1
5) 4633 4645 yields 0.2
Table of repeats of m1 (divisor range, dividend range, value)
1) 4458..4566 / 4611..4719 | 1.03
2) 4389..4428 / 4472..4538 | 1.14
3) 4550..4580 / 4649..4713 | 0.94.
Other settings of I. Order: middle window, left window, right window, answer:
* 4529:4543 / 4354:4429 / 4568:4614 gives 0.08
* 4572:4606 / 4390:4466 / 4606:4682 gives -0.03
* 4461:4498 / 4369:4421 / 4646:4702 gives -0.12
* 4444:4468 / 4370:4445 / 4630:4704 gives -0.07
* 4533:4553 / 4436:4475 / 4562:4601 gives 0.05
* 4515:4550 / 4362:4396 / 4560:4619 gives 0.04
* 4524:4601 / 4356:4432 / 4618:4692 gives -0.04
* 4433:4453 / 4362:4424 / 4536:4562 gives -0.05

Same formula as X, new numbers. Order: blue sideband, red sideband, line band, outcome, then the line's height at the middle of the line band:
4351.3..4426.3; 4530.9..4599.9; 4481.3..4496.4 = -0.4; 7.67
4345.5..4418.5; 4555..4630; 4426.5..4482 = -2.4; 7.46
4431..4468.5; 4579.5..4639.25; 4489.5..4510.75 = -1.5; 7.84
